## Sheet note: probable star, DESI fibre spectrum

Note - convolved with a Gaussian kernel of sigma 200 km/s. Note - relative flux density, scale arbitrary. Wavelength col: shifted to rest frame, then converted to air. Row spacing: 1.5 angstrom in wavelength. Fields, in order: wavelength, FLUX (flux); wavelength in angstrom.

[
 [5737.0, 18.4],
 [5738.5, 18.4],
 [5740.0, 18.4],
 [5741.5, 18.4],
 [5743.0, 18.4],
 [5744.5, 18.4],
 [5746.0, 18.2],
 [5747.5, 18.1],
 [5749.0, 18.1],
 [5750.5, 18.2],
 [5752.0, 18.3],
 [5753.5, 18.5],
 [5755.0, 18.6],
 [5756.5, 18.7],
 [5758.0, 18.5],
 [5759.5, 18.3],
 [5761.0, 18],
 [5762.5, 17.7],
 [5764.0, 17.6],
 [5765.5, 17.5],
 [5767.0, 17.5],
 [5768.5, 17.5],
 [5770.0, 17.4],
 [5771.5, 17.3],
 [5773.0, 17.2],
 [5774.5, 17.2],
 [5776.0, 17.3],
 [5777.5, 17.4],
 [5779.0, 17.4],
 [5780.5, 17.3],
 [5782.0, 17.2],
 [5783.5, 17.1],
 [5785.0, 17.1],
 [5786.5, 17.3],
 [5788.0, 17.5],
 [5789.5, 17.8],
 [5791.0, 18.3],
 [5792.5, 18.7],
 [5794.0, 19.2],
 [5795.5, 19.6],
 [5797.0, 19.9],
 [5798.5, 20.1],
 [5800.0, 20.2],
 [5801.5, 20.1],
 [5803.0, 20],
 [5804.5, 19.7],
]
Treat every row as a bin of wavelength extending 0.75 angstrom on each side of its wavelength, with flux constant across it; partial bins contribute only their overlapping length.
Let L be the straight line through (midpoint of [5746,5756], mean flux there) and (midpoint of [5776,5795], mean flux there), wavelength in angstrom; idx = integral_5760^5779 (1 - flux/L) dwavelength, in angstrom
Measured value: 0.5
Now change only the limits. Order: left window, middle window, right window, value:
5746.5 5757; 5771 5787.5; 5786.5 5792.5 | 0.7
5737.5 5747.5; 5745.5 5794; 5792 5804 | 3.1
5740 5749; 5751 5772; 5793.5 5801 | 0.9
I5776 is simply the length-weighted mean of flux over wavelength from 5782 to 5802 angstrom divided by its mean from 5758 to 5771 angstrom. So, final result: 1.05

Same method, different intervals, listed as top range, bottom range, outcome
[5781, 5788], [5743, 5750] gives 0.94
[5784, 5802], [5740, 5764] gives 1.03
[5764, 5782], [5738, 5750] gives 0.95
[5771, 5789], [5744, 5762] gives 0.94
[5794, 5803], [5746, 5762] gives 1.09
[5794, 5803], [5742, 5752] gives 1.09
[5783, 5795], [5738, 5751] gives 0.98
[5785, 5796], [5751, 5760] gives 0.99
